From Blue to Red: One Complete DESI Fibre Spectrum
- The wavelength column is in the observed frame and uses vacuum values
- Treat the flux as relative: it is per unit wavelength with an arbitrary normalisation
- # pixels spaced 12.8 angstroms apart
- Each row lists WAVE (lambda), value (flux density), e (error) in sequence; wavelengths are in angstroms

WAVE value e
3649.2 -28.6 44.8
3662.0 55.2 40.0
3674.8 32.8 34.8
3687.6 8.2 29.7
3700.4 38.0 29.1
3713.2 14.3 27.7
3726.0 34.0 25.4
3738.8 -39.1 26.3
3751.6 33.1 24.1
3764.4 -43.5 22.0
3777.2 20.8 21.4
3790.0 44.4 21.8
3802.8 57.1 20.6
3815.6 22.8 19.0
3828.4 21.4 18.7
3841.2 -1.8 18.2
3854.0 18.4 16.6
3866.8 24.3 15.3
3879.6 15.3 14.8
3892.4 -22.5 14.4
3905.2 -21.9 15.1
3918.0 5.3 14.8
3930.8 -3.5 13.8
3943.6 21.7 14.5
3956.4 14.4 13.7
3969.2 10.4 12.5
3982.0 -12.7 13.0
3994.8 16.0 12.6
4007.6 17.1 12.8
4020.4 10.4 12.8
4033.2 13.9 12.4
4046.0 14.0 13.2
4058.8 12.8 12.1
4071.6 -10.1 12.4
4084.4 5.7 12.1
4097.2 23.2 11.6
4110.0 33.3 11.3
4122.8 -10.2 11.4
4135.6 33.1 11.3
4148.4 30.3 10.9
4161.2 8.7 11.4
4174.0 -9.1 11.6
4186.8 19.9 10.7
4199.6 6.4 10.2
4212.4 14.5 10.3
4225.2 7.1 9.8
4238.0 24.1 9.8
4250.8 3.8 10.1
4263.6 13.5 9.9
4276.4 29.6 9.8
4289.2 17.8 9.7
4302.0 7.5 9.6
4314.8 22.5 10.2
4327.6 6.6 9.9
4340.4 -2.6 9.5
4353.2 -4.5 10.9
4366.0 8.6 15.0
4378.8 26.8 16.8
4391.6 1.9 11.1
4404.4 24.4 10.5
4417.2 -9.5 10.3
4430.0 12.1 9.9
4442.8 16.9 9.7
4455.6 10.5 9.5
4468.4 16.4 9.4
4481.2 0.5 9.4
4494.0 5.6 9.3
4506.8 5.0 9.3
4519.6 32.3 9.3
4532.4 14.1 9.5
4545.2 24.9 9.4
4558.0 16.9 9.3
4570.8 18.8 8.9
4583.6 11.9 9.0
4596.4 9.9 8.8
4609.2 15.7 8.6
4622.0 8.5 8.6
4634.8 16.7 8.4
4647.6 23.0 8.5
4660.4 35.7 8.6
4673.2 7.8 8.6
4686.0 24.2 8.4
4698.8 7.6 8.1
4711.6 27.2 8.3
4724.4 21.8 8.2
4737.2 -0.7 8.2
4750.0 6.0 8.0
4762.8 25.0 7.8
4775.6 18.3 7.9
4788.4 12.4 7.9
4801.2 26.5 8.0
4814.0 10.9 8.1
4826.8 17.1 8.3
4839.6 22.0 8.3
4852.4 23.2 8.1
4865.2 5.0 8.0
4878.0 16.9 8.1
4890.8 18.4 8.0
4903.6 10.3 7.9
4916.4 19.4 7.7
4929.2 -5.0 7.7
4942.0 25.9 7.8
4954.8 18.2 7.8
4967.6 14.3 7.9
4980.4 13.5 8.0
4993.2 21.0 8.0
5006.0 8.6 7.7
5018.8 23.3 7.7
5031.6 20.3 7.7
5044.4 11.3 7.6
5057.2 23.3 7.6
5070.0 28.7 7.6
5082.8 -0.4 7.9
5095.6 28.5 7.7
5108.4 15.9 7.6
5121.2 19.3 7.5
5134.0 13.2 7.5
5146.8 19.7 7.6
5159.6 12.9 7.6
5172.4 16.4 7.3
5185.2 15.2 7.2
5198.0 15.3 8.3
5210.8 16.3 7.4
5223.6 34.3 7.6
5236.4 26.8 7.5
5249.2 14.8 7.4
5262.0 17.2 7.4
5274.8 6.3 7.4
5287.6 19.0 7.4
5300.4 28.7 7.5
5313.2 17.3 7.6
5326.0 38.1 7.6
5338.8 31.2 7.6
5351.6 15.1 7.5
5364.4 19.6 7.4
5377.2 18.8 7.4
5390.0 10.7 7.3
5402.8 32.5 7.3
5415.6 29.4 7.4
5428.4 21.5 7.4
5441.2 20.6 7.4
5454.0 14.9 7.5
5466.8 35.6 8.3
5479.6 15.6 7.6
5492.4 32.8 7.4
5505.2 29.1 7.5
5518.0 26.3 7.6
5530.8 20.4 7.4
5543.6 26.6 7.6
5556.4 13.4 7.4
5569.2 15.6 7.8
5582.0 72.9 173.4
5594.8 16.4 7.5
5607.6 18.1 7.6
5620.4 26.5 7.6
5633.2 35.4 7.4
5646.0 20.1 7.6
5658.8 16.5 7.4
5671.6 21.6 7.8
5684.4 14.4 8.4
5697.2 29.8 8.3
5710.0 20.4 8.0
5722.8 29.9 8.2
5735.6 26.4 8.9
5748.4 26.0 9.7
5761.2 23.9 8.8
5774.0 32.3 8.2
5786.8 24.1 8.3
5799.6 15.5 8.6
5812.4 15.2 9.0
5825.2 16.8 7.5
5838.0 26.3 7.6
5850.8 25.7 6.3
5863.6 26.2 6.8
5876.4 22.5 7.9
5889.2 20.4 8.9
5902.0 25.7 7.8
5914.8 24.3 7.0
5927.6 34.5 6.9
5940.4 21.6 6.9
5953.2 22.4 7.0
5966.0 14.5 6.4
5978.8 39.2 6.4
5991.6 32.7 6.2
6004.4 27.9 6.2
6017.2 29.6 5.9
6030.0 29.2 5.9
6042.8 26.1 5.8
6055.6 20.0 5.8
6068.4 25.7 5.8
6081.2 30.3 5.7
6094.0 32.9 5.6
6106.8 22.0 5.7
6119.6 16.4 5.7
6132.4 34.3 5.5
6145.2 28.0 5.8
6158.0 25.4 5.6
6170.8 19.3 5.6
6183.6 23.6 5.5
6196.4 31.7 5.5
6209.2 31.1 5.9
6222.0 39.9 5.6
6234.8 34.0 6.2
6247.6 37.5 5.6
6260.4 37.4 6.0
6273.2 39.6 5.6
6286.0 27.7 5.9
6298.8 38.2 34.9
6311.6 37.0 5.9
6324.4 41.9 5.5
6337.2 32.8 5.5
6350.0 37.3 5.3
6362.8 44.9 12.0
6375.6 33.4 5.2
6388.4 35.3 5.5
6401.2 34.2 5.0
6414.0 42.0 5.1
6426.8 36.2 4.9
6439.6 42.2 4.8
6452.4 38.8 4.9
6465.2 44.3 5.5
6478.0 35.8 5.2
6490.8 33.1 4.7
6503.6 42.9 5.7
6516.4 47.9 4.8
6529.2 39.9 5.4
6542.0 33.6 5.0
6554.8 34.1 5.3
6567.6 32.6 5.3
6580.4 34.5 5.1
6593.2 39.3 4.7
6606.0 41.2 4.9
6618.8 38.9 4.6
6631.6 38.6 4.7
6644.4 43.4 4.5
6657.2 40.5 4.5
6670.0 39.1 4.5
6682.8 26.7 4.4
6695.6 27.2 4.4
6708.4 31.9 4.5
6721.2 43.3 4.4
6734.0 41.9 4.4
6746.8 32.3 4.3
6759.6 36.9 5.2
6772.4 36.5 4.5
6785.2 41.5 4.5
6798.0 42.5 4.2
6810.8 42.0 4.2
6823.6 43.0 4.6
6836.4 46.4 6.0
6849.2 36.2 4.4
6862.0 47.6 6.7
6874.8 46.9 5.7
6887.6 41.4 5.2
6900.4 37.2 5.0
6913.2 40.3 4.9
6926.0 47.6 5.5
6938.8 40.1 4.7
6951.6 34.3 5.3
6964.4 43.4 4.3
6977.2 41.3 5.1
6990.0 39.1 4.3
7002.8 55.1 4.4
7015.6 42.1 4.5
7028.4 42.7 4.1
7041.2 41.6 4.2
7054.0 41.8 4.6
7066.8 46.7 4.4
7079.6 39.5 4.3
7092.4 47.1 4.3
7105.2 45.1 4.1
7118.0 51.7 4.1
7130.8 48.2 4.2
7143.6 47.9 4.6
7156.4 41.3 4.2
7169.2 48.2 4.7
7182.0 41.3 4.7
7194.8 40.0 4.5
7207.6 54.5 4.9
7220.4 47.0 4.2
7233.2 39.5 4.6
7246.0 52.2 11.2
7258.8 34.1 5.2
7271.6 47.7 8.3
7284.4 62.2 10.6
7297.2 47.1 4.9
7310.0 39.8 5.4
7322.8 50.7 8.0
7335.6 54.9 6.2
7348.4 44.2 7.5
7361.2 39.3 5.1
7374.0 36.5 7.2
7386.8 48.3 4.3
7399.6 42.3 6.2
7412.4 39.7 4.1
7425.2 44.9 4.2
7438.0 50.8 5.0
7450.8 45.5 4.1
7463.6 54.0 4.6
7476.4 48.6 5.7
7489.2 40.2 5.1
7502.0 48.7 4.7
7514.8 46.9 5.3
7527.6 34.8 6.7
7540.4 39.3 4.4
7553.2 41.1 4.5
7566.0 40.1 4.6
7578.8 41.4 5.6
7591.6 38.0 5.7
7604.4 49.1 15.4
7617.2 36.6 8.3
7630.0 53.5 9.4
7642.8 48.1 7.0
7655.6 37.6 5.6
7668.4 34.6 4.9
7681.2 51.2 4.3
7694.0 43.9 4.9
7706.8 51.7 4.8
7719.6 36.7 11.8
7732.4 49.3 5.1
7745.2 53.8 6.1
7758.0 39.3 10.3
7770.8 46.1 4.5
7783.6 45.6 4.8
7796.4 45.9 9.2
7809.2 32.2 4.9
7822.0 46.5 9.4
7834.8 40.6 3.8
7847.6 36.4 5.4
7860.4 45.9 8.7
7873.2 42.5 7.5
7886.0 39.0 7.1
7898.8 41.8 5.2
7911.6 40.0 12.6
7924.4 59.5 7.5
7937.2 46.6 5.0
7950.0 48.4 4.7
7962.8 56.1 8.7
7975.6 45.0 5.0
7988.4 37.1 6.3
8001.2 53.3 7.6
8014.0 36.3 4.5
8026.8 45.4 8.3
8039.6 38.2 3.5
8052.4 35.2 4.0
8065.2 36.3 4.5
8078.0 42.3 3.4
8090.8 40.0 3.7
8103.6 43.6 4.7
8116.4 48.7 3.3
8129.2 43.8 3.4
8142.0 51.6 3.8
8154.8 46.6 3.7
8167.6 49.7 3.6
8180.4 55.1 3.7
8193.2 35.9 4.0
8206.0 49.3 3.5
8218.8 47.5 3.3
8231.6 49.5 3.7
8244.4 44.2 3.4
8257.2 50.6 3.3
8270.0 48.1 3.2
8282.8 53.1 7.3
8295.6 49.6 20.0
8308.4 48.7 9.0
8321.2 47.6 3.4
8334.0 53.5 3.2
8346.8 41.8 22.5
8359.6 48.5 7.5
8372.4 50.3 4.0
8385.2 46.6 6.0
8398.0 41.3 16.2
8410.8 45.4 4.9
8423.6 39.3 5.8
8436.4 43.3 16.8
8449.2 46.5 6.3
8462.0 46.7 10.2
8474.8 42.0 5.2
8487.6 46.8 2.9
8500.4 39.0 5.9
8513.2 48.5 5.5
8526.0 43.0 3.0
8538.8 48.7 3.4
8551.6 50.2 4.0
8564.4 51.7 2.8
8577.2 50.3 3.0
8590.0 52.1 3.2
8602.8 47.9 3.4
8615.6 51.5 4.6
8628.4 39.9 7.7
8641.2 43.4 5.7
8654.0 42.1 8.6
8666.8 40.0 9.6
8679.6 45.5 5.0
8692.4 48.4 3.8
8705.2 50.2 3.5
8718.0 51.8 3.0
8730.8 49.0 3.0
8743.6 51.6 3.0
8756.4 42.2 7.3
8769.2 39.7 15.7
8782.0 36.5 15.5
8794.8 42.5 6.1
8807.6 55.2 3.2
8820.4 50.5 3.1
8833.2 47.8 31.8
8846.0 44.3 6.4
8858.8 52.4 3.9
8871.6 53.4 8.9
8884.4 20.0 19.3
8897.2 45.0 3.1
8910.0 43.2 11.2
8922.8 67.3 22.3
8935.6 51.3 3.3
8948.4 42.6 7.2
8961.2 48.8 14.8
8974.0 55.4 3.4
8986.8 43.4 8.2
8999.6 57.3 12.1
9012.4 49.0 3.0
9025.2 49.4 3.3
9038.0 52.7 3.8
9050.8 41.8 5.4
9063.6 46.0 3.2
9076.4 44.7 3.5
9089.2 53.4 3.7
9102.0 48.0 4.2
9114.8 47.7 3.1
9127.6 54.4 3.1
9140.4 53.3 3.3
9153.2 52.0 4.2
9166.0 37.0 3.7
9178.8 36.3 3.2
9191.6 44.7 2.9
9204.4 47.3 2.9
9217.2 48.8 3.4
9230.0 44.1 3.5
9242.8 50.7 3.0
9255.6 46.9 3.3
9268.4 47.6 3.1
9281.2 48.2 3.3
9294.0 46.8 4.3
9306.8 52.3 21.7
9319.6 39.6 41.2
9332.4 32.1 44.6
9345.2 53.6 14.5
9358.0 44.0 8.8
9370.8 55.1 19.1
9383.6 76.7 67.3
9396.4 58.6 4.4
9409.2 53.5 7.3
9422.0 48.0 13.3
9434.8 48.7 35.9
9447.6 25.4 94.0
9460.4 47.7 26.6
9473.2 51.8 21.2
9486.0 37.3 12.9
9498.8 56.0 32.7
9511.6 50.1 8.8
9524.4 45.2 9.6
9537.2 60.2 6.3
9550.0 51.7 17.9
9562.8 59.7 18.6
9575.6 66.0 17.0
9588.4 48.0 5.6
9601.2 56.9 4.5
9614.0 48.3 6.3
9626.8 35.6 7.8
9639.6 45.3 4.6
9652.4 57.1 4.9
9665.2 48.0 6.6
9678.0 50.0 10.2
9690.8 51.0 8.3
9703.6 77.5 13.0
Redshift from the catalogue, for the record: 0.555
